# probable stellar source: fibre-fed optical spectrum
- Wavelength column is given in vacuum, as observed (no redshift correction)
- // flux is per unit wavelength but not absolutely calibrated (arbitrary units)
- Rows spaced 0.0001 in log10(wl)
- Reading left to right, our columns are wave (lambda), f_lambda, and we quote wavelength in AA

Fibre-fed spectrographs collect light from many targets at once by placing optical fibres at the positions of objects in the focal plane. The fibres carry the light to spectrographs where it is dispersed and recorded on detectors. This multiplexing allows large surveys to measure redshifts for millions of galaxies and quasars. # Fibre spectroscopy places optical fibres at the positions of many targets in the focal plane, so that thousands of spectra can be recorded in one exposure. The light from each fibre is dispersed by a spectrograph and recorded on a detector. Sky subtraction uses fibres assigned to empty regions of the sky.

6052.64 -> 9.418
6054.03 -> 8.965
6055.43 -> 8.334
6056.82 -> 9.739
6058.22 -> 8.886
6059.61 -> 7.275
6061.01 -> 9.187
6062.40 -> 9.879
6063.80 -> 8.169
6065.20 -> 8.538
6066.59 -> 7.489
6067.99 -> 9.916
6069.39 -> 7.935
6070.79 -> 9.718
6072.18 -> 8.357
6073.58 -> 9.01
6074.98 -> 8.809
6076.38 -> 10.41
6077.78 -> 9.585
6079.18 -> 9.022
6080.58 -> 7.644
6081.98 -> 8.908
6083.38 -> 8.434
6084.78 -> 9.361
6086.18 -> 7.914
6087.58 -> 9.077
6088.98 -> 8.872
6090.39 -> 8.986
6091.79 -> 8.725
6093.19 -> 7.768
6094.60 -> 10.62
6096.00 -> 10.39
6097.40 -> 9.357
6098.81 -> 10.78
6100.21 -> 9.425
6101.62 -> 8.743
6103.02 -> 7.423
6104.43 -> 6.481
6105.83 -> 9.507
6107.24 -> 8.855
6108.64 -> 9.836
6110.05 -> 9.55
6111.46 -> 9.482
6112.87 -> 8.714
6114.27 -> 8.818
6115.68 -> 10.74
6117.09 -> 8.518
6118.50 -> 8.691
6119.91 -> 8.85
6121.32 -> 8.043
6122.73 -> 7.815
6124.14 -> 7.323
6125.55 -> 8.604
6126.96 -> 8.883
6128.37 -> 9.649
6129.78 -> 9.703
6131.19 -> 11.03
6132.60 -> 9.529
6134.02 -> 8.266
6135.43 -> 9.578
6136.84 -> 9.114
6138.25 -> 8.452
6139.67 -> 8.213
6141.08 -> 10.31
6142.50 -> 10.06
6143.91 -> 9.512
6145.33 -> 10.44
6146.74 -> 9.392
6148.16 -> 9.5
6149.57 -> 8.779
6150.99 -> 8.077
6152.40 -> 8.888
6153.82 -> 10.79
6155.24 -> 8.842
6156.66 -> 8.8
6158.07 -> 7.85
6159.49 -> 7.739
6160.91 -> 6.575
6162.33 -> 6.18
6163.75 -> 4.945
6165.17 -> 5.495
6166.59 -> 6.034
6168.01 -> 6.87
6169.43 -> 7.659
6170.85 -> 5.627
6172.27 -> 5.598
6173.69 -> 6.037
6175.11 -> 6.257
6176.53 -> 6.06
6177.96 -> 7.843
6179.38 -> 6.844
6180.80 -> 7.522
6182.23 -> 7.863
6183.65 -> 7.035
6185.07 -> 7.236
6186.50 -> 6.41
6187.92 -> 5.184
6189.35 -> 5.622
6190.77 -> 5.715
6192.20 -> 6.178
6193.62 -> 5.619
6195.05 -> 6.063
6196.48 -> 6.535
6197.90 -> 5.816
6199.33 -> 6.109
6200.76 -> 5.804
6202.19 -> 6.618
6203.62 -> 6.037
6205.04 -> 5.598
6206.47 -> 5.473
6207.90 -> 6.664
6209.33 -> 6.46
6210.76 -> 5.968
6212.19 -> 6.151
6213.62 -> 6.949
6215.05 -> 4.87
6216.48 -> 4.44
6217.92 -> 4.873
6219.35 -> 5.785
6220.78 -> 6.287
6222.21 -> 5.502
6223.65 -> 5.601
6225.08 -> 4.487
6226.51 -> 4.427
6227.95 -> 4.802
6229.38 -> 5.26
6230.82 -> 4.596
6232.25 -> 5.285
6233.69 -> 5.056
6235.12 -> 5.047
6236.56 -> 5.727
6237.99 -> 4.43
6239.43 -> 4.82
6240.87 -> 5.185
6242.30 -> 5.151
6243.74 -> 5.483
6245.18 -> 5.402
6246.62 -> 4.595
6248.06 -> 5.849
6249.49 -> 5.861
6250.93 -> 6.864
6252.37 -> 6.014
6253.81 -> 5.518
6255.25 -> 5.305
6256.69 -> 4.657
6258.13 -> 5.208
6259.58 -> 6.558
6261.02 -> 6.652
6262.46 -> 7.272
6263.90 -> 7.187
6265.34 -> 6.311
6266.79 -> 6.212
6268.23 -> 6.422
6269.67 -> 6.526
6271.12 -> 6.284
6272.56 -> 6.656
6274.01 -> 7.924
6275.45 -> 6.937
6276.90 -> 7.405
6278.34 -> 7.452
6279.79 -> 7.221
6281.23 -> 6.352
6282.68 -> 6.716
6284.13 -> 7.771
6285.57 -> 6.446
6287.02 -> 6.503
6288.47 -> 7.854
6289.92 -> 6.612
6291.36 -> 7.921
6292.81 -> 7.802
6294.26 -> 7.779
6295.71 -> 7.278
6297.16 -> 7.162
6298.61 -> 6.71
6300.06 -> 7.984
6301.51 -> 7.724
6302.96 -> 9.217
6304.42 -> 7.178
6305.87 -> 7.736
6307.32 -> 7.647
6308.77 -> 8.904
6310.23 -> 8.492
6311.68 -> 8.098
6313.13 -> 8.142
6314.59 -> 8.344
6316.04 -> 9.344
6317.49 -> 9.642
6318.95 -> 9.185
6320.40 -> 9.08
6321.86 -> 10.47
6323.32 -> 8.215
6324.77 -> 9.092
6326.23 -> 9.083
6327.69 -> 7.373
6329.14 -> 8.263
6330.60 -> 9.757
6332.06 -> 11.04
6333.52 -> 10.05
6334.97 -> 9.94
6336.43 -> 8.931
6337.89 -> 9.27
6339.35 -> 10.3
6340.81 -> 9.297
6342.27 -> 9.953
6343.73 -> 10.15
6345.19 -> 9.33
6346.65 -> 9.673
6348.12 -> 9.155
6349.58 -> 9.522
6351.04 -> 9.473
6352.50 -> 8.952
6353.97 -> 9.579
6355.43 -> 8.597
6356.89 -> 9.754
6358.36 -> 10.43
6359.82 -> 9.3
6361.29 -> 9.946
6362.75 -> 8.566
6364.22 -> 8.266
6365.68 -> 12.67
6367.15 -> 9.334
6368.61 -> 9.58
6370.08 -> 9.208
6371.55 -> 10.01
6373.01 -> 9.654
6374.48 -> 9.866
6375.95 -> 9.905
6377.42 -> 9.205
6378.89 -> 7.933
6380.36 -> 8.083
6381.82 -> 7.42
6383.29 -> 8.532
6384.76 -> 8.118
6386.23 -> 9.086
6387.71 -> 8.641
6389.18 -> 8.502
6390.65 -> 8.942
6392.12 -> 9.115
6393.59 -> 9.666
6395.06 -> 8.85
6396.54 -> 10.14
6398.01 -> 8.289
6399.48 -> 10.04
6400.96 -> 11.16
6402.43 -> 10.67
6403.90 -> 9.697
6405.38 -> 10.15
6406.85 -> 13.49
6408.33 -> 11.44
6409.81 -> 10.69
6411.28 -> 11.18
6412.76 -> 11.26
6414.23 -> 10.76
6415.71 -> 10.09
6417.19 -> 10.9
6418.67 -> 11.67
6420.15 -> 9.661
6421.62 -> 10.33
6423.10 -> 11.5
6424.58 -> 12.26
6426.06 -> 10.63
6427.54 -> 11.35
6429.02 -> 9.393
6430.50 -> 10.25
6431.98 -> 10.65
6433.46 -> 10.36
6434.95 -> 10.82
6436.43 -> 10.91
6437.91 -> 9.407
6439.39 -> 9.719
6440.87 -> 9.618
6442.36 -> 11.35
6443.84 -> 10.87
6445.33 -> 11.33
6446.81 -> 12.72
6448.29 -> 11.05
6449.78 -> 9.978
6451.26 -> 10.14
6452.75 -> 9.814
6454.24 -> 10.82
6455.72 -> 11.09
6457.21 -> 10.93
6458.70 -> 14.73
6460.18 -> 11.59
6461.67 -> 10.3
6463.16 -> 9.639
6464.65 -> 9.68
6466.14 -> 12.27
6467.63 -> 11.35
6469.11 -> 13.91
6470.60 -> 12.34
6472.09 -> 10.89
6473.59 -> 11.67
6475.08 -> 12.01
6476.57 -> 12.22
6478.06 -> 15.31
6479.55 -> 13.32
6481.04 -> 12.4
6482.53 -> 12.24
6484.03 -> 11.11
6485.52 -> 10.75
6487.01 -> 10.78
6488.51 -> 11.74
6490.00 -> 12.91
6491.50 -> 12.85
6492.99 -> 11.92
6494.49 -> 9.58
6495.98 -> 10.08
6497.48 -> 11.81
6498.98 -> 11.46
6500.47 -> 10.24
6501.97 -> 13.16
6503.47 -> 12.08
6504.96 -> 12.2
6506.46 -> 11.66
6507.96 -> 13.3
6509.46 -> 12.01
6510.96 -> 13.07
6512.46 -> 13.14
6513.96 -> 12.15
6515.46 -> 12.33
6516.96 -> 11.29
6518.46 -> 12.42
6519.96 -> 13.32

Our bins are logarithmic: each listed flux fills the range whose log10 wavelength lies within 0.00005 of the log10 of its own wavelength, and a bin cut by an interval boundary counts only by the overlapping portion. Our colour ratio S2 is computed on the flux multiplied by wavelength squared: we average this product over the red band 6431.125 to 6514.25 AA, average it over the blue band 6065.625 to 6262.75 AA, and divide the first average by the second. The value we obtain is 1.7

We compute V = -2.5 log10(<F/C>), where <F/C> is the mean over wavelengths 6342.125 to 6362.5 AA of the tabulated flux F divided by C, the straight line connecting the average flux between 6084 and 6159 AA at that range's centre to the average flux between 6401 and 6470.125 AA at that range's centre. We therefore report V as 0.100 mag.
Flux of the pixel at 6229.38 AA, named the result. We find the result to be 5.26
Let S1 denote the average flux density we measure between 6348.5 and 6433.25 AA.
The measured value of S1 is 9.87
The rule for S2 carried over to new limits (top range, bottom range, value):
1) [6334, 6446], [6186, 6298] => 1.71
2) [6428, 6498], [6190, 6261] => 2.18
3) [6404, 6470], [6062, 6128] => 1.37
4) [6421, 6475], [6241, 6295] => 1.79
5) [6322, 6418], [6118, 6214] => 1.37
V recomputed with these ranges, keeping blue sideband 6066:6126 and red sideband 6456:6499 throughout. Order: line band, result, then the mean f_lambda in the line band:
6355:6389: 0.19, 9.21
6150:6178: 0.30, 7.1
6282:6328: 0.29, 8.06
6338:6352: 0.12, 9.62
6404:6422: 0.03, 10.9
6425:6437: 0.08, 10.6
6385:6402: 0.20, 9.3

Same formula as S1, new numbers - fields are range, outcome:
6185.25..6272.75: 5.73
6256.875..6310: 7.14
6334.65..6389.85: 9.31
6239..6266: 5.79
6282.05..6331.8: 8.14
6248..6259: 5.66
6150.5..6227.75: 6.39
